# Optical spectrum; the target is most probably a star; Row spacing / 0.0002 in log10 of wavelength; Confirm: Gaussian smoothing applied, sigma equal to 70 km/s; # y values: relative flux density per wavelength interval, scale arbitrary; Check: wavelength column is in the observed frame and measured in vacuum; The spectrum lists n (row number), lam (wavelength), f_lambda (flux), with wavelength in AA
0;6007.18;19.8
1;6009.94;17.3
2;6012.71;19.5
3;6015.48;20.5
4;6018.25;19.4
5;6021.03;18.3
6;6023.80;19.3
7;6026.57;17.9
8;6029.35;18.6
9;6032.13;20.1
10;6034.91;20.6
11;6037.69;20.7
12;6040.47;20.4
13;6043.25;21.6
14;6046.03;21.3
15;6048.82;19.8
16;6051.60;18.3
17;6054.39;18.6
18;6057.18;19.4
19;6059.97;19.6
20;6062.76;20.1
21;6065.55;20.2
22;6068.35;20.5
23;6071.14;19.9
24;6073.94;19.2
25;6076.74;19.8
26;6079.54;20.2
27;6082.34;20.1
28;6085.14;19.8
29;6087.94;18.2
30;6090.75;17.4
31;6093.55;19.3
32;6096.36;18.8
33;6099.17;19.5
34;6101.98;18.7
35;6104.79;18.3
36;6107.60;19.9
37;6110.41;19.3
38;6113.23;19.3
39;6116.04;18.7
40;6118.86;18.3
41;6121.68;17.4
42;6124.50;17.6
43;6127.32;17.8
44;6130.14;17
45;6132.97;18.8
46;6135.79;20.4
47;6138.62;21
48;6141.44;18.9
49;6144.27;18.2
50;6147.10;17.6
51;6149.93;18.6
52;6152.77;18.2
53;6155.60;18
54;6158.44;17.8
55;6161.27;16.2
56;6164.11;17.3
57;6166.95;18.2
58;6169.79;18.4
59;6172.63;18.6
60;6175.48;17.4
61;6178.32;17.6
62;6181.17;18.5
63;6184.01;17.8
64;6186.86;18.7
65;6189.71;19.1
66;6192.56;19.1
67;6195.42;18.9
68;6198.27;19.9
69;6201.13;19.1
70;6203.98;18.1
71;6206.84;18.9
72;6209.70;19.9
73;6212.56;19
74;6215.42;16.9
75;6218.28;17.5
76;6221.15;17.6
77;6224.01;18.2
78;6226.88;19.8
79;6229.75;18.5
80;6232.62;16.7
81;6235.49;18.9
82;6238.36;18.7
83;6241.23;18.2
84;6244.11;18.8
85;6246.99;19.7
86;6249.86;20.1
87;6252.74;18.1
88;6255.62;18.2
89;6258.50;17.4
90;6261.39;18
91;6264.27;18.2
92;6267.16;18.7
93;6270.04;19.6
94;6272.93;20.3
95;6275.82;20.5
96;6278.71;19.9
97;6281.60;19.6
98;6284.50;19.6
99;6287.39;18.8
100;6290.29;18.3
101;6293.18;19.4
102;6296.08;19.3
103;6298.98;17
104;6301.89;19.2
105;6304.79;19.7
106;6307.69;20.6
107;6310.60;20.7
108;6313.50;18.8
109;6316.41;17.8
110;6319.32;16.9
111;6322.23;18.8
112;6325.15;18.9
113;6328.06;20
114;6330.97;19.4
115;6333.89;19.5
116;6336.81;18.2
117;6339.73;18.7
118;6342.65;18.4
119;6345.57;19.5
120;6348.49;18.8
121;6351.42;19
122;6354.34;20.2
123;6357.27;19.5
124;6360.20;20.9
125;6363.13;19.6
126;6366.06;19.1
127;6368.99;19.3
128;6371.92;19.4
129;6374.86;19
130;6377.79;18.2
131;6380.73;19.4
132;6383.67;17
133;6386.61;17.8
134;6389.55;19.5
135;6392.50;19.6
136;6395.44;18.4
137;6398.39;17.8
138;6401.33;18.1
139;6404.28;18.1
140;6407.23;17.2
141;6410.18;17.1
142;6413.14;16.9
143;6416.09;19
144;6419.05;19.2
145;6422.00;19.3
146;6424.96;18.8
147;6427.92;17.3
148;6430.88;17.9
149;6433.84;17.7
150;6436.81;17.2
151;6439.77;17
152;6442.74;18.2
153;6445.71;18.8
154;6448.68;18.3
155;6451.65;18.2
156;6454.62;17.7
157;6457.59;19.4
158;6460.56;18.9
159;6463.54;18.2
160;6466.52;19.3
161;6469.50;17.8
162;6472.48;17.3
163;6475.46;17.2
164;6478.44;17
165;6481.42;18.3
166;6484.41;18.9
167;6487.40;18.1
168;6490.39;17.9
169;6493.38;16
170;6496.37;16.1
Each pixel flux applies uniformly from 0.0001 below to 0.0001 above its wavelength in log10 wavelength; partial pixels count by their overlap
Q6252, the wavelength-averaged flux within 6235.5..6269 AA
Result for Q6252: 18.6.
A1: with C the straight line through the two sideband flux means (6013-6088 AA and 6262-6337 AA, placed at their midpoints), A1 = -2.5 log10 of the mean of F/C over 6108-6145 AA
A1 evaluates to 0.05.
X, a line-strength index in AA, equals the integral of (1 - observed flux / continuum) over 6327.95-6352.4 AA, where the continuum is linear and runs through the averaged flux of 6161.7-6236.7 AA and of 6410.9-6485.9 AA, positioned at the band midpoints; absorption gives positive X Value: -1.0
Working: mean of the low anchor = 18.4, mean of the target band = 19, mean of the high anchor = 18.1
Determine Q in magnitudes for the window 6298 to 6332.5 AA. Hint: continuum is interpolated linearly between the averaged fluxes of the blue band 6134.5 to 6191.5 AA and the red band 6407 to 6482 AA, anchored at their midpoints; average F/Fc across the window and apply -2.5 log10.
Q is -0.048 mag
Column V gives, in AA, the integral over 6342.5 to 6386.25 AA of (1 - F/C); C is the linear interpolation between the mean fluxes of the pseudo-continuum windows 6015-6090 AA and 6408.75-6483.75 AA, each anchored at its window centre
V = -1.7 AA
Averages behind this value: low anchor 19.7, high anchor 18.1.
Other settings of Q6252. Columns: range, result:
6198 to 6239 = 18.5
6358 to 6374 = 19.6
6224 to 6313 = 19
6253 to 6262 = 17.9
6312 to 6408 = 18.8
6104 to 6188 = 18.3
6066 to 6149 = 19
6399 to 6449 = 18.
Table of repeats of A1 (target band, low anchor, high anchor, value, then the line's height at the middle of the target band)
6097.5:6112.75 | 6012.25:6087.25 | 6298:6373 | 0.028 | 19.6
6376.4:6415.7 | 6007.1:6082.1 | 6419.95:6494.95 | 0.010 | 18.3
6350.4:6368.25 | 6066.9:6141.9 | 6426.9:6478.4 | -0.082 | 18.3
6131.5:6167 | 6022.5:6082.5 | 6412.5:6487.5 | 0.058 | 19.4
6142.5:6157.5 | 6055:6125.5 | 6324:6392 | 0.061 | 19.2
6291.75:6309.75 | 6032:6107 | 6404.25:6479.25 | -0.034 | 18.6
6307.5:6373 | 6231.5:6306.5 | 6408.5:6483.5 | -0.036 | 18.6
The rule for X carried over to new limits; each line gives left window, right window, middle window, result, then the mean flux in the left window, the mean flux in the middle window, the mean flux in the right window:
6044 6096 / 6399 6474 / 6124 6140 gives 0.4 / 19.5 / 18.8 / 18.1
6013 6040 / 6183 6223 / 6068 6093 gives -0.2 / 19.5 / 19.4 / 18.6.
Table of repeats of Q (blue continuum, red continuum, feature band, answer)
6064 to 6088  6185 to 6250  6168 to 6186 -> 0.05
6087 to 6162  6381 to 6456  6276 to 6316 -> -0.06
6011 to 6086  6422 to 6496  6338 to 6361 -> -0.05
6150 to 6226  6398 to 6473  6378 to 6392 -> -0.02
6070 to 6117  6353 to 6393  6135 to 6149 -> 0.00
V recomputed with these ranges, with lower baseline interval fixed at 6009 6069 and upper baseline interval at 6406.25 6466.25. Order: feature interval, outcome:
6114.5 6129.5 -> 1.09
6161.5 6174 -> 0.79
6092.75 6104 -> 0.23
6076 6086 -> -0.26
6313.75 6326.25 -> 0.29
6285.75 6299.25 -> -0.02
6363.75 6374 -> -0.49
